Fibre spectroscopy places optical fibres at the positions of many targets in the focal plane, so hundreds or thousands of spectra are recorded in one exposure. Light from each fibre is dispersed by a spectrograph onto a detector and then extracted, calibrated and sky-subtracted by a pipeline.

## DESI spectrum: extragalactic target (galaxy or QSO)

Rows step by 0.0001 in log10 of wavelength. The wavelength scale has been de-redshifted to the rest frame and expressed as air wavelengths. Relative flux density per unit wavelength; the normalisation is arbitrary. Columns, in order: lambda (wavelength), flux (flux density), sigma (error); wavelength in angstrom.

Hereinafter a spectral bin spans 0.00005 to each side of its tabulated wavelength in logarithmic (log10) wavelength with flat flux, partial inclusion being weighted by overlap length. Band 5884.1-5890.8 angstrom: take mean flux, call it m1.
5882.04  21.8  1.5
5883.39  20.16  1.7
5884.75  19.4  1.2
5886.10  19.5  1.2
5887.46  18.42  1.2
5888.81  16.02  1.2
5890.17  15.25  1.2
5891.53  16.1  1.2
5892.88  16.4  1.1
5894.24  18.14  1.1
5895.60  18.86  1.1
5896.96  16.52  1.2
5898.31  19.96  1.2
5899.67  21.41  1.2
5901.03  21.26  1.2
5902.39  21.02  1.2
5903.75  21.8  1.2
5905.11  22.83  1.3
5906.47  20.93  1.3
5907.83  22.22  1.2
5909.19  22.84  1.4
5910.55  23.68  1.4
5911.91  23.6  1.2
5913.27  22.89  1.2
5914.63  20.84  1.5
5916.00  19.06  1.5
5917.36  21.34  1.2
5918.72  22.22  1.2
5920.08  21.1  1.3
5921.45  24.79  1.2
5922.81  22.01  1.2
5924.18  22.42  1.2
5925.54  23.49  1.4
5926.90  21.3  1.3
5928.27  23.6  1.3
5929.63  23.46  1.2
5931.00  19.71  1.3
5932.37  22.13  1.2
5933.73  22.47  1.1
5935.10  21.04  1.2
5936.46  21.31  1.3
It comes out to 17.7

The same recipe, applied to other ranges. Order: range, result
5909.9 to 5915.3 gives 22.8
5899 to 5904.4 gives 21.4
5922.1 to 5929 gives 22.6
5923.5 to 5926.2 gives 23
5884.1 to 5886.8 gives 19.4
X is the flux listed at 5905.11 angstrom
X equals 22.83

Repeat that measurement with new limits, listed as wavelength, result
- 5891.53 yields 16.1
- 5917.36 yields 21.34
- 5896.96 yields 16.52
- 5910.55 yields 23.68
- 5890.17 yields 15.25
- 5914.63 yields 20.84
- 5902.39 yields 21.02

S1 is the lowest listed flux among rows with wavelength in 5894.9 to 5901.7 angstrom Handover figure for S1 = 16.52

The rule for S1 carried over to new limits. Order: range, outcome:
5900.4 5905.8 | 21.02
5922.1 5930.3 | 21.3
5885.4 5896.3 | 15.25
